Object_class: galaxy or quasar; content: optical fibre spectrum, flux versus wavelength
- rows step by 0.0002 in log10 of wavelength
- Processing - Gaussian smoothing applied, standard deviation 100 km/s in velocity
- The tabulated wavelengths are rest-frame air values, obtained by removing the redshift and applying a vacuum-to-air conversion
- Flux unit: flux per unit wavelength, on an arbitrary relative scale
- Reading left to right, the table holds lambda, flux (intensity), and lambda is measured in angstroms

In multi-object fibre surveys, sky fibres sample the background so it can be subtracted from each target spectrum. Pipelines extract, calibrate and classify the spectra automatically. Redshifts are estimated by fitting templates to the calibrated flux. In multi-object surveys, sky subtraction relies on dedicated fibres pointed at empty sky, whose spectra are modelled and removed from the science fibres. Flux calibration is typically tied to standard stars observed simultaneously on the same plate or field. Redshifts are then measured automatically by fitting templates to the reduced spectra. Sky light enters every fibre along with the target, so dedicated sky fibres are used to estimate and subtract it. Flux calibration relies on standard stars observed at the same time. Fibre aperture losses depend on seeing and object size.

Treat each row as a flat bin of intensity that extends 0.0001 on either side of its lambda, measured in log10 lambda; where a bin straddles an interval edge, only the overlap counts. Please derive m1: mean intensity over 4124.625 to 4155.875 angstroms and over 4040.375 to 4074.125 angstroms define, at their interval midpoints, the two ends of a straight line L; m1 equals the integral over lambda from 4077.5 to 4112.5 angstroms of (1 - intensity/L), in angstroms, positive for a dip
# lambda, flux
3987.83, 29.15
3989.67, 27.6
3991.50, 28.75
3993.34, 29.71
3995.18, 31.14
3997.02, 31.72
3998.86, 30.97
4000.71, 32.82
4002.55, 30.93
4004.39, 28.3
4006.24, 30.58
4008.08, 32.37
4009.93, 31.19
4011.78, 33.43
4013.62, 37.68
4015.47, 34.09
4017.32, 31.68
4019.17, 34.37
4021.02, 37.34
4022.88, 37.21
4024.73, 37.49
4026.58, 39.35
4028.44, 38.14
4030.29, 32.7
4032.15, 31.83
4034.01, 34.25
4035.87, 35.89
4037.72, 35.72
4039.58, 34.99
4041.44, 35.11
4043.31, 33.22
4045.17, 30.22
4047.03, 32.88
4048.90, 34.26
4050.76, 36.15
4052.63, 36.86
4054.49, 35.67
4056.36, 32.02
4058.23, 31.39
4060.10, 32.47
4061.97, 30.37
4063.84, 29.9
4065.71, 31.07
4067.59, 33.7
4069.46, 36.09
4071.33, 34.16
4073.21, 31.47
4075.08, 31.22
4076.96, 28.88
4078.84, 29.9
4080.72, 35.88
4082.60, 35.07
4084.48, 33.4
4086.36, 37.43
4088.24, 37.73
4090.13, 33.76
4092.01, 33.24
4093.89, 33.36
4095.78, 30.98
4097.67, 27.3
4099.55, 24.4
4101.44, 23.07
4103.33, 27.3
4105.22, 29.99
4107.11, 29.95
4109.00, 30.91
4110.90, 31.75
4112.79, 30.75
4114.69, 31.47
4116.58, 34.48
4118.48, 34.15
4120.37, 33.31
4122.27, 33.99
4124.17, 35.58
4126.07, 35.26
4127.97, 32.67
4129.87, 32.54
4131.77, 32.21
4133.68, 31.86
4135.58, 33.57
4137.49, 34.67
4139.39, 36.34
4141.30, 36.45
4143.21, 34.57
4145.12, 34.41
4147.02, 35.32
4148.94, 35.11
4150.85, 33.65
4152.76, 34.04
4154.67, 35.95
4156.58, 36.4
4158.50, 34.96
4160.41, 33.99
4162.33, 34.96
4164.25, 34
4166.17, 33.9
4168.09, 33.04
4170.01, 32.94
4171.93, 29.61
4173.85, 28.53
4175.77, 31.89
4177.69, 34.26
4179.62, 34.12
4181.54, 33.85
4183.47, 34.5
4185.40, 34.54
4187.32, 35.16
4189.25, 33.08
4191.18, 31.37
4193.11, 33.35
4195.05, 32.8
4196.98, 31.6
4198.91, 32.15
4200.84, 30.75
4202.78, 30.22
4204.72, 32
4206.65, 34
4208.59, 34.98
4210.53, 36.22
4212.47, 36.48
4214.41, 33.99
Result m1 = 2.4 angstroms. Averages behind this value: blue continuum 33.2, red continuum 34.3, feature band 31.4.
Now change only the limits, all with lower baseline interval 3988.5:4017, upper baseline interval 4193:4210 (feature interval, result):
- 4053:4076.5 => -0.6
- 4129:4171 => -2.8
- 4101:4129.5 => 0.2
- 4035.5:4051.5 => -1.3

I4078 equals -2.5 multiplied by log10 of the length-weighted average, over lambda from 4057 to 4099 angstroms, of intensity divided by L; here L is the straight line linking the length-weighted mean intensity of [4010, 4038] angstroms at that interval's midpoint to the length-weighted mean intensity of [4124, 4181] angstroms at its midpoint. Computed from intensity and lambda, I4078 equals 0.07 mag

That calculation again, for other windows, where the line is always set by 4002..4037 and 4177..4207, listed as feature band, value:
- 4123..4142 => -0.02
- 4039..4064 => 0.02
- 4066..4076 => 0.02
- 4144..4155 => -0.05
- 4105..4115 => 0.09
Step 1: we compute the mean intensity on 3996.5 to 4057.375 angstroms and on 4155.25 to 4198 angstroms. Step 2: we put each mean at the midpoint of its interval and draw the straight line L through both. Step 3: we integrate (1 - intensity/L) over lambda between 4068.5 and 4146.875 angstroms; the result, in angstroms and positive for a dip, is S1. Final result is 2.4 angstroms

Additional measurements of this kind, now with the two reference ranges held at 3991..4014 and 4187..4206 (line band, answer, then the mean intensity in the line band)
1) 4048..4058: -0.99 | 34.8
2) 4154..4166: -1.09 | 34.9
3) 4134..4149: -1.39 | 34.9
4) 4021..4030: -1.74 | 37.6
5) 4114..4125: -0.69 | 33.9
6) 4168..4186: -0.33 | 32.7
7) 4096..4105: 1.55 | 26.3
